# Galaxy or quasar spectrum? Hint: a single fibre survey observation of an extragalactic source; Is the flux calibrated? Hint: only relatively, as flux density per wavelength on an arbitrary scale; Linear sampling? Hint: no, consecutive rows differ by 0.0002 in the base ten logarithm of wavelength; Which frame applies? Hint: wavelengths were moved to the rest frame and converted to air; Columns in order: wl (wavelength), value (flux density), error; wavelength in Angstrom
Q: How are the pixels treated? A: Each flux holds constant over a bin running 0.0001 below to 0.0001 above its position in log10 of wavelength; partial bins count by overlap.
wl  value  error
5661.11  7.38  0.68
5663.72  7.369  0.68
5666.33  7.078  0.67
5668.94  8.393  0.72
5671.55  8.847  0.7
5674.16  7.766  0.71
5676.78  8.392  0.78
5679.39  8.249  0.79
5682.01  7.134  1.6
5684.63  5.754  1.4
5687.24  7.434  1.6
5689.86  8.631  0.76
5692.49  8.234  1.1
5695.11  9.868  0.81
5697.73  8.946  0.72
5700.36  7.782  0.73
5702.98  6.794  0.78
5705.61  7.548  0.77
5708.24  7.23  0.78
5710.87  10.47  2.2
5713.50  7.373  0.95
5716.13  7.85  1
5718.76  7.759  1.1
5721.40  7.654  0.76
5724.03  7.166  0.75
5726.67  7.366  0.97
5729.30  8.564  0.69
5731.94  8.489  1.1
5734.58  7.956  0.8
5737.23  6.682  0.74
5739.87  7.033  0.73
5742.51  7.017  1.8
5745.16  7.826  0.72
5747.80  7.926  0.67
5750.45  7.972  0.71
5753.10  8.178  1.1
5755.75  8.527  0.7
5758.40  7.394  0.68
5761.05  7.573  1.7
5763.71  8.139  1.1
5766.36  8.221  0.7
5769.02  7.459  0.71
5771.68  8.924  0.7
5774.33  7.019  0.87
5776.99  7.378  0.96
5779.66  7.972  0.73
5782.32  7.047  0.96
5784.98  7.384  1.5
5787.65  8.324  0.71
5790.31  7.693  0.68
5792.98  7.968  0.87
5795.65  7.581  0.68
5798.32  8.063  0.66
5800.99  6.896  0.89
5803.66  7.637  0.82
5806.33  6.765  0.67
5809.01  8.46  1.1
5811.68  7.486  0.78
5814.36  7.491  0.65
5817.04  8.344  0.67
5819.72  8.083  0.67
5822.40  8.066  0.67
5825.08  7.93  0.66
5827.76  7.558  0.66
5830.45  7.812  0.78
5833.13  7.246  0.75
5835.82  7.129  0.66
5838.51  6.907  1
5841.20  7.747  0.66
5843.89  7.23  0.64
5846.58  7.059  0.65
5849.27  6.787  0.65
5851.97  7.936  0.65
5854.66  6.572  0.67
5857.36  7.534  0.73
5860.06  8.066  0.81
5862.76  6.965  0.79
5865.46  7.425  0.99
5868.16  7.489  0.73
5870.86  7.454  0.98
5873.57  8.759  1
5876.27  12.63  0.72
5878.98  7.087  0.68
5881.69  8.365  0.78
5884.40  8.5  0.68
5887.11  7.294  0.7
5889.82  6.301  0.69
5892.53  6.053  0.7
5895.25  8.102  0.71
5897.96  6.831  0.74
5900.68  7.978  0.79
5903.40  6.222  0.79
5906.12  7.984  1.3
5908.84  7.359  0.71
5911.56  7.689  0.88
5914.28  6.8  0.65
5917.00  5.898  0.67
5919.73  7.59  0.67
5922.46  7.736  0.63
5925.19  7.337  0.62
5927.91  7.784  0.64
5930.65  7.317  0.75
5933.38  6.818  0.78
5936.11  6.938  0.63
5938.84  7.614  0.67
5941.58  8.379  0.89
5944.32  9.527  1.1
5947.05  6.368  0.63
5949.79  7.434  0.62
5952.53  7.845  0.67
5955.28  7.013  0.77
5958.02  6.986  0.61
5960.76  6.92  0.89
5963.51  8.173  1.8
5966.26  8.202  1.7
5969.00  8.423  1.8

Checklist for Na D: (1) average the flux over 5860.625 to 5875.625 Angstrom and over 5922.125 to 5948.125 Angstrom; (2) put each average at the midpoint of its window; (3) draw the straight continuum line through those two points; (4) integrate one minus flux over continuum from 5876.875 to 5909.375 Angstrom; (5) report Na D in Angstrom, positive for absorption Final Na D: 1.31 Angstrom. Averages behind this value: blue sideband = 7.88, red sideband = 7.59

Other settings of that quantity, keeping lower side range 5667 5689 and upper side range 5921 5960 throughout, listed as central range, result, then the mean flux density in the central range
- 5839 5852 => 0.6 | 7.26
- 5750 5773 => -1.1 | 8.04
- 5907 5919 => 0.8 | 7.02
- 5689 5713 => -1.9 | 8.35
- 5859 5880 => -1.9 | 8.26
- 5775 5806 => 0.2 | 7.59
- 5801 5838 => -0.2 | 7.65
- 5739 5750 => 0.2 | 7.51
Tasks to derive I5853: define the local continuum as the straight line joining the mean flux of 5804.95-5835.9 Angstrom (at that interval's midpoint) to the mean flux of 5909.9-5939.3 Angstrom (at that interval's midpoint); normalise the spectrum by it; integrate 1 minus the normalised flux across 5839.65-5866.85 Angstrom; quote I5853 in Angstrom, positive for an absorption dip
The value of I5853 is 0.8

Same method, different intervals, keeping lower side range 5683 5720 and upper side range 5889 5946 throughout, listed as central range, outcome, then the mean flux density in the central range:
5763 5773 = -0.52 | 8.19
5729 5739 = 0.08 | 7.81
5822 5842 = 0.20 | 7.52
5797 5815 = 0.30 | 7.55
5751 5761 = -0.20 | 7.97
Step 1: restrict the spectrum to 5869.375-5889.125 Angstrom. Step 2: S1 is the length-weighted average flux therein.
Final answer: 8.5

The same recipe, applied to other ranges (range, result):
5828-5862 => 7.33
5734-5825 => 7.72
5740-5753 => 7.67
